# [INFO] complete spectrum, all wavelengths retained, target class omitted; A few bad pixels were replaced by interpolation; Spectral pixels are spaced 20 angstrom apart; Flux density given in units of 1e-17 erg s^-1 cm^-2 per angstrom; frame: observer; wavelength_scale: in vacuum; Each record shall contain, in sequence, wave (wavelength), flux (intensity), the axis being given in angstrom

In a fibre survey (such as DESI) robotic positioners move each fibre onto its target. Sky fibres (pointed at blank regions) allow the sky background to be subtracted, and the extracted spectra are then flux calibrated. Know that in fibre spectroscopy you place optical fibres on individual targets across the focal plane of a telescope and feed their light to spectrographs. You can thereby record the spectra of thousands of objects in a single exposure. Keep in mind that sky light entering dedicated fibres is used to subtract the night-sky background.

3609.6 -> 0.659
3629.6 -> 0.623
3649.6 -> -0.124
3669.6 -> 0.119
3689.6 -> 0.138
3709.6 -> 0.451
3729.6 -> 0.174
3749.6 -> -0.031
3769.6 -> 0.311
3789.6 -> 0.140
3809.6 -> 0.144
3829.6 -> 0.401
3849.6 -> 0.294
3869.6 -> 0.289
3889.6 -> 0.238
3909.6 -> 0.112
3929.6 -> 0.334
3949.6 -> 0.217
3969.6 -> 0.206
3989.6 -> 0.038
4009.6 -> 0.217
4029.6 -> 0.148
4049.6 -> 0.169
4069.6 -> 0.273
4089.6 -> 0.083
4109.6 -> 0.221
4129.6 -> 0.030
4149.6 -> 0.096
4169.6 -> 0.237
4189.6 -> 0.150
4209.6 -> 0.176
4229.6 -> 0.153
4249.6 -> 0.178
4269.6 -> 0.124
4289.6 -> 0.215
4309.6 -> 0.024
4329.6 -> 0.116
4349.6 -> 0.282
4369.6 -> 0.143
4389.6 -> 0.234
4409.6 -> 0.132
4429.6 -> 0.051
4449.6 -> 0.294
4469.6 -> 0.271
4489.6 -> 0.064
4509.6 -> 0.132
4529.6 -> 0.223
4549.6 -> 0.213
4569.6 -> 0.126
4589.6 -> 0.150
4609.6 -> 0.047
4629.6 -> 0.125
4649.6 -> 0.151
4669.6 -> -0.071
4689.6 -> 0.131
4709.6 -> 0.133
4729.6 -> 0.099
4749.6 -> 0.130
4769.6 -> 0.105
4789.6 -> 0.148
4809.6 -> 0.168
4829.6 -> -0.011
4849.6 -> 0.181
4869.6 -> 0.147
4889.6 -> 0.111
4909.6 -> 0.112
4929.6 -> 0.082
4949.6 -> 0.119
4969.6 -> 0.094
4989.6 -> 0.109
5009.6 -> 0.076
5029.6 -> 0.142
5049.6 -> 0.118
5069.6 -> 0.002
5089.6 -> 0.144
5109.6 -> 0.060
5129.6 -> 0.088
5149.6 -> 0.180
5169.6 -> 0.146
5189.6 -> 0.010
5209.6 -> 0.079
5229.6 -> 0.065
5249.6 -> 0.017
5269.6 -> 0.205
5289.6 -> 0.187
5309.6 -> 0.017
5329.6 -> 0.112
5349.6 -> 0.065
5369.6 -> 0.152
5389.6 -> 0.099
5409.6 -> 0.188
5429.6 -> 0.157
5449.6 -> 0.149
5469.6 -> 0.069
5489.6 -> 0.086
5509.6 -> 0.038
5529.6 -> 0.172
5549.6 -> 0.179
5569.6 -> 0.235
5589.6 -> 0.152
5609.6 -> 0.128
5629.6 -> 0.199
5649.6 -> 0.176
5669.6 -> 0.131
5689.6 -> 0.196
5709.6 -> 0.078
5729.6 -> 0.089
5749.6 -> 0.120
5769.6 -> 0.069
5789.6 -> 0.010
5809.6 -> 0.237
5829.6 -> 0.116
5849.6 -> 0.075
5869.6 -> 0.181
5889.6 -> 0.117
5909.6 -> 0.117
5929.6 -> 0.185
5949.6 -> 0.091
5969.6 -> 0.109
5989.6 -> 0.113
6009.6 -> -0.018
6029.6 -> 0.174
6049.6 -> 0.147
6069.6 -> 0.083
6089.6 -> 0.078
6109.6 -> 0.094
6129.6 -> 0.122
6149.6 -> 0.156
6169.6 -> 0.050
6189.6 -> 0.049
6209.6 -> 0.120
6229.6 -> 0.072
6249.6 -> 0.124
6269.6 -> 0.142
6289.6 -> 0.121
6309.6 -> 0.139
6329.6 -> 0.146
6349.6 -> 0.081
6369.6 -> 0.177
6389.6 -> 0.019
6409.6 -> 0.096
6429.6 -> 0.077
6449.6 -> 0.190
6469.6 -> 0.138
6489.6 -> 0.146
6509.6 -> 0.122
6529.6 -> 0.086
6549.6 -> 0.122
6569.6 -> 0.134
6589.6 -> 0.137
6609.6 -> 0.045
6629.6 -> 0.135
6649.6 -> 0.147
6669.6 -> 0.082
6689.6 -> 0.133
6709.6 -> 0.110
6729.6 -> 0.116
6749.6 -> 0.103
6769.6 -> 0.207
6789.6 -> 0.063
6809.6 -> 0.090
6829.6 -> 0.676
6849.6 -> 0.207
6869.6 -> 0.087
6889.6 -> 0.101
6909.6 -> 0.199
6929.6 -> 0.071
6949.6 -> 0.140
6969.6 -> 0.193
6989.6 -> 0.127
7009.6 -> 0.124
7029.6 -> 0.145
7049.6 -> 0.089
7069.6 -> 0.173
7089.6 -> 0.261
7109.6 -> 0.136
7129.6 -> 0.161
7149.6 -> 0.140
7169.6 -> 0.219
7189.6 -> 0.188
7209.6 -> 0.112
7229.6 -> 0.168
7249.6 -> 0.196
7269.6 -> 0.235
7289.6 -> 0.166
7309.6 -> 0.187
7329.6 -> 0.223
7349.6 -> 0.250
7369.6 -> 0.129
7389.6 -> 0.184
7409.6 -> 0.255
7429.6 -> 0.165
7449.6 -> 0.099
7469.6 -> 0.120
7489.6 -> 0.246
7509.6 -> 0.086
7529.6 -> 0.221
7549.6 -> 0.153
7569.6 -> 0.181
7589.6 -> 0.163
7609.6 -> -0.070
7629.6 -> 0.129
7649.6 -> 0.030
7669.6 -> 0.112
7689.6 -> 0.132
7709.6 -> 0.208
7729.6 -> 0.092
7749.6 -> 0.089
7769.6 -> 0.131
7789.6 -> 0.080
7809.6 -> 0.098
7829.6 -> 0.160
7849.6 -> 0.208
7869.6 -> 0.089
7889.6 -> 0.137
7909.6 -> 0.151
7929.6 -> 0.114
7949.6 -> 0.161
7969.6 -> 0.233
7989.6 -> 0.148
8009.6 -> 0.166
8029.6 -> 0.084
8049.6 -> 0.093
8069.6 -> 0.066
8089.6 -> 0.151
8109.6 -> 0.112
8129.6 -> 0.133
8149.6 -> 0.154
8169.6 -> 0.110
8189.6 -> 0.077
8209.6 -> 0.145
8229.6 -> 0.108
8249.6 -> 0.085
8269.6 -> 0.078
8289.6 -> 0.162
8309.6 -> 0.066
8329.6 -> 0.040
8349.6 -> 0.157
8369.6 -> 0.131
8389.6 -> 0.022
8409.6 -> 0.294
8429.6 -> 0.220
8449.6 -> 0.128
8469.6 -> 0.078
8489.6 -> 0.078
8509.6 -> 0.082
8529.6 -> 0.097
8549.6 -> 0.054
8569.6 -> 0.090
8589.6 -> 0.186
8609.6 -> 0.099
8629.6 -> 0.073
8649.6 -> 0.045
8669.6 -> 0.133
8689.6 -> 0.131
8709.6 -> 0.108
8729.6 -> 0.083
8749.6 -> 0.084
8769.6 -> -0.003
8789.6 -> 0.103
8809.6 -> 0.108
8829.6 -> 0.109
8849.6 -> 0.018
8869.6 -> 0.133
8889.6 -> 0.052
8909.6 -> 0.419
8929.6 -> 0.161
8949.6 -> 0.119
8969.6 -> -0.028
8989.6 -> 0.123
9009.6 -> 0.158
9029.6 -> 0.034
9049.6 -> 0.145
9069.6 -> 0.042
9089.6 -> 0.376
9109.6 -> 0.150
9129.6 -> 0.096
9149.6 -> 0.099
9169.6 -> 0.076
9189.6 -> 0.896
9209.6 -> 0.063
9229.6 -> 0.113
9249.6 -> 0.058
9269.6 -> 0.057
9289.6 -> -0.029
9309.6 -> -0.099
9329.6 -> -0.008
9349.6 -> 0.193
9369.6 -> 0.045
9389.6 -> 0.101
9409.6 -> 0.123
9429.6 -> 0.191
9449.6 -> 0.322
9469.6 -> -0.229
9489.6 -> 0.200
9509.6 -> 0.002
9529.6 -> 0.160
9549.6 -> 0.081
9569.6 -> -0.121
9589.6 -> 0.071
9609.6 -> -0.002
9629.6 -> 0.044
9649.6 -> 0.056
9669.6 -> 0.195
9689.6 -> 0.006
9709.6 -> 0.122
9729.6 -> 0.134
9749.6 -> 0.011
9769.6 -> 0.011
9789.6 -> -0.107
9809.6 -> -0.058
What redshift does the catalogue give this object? 0.834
